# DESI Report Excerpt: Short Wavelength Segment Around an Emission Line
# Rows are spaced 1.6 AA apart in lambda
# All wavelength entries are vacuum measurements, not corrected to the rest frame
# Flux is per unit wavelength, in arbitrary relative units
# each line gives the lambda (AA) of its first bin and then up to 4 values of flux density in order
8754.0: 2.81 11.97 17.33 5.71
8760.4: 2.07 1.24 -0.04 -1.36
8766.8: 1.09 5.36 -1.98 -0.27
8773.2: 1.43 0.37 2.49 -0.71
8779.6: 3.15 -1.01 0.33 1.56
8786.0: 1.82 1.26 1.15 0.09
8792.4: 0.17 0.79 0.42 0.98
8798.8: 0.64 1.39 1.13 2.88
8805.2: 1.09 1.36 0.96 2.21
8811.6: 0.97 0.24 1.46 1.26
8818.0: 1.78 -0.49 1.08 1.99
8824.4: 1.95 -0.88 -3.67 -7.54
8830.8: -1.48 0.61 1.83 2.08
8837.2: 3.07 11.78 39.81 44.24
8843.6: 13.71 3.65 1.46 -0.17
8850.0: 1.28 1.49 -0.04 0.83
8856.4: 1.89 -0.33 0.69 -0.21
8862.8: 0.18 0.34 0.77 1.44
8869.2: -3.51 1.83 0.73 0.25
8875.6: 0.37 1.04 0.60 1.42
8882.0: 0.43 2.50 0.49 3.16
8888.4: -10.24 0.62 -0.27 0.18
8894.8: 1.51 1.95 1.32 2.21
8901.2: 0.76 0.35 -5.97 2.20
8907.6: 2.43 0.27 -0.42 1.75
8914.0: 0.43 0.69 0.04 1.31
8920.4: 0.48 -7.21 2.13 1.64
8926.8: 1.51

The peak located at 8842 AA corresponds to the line [O III] 5007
